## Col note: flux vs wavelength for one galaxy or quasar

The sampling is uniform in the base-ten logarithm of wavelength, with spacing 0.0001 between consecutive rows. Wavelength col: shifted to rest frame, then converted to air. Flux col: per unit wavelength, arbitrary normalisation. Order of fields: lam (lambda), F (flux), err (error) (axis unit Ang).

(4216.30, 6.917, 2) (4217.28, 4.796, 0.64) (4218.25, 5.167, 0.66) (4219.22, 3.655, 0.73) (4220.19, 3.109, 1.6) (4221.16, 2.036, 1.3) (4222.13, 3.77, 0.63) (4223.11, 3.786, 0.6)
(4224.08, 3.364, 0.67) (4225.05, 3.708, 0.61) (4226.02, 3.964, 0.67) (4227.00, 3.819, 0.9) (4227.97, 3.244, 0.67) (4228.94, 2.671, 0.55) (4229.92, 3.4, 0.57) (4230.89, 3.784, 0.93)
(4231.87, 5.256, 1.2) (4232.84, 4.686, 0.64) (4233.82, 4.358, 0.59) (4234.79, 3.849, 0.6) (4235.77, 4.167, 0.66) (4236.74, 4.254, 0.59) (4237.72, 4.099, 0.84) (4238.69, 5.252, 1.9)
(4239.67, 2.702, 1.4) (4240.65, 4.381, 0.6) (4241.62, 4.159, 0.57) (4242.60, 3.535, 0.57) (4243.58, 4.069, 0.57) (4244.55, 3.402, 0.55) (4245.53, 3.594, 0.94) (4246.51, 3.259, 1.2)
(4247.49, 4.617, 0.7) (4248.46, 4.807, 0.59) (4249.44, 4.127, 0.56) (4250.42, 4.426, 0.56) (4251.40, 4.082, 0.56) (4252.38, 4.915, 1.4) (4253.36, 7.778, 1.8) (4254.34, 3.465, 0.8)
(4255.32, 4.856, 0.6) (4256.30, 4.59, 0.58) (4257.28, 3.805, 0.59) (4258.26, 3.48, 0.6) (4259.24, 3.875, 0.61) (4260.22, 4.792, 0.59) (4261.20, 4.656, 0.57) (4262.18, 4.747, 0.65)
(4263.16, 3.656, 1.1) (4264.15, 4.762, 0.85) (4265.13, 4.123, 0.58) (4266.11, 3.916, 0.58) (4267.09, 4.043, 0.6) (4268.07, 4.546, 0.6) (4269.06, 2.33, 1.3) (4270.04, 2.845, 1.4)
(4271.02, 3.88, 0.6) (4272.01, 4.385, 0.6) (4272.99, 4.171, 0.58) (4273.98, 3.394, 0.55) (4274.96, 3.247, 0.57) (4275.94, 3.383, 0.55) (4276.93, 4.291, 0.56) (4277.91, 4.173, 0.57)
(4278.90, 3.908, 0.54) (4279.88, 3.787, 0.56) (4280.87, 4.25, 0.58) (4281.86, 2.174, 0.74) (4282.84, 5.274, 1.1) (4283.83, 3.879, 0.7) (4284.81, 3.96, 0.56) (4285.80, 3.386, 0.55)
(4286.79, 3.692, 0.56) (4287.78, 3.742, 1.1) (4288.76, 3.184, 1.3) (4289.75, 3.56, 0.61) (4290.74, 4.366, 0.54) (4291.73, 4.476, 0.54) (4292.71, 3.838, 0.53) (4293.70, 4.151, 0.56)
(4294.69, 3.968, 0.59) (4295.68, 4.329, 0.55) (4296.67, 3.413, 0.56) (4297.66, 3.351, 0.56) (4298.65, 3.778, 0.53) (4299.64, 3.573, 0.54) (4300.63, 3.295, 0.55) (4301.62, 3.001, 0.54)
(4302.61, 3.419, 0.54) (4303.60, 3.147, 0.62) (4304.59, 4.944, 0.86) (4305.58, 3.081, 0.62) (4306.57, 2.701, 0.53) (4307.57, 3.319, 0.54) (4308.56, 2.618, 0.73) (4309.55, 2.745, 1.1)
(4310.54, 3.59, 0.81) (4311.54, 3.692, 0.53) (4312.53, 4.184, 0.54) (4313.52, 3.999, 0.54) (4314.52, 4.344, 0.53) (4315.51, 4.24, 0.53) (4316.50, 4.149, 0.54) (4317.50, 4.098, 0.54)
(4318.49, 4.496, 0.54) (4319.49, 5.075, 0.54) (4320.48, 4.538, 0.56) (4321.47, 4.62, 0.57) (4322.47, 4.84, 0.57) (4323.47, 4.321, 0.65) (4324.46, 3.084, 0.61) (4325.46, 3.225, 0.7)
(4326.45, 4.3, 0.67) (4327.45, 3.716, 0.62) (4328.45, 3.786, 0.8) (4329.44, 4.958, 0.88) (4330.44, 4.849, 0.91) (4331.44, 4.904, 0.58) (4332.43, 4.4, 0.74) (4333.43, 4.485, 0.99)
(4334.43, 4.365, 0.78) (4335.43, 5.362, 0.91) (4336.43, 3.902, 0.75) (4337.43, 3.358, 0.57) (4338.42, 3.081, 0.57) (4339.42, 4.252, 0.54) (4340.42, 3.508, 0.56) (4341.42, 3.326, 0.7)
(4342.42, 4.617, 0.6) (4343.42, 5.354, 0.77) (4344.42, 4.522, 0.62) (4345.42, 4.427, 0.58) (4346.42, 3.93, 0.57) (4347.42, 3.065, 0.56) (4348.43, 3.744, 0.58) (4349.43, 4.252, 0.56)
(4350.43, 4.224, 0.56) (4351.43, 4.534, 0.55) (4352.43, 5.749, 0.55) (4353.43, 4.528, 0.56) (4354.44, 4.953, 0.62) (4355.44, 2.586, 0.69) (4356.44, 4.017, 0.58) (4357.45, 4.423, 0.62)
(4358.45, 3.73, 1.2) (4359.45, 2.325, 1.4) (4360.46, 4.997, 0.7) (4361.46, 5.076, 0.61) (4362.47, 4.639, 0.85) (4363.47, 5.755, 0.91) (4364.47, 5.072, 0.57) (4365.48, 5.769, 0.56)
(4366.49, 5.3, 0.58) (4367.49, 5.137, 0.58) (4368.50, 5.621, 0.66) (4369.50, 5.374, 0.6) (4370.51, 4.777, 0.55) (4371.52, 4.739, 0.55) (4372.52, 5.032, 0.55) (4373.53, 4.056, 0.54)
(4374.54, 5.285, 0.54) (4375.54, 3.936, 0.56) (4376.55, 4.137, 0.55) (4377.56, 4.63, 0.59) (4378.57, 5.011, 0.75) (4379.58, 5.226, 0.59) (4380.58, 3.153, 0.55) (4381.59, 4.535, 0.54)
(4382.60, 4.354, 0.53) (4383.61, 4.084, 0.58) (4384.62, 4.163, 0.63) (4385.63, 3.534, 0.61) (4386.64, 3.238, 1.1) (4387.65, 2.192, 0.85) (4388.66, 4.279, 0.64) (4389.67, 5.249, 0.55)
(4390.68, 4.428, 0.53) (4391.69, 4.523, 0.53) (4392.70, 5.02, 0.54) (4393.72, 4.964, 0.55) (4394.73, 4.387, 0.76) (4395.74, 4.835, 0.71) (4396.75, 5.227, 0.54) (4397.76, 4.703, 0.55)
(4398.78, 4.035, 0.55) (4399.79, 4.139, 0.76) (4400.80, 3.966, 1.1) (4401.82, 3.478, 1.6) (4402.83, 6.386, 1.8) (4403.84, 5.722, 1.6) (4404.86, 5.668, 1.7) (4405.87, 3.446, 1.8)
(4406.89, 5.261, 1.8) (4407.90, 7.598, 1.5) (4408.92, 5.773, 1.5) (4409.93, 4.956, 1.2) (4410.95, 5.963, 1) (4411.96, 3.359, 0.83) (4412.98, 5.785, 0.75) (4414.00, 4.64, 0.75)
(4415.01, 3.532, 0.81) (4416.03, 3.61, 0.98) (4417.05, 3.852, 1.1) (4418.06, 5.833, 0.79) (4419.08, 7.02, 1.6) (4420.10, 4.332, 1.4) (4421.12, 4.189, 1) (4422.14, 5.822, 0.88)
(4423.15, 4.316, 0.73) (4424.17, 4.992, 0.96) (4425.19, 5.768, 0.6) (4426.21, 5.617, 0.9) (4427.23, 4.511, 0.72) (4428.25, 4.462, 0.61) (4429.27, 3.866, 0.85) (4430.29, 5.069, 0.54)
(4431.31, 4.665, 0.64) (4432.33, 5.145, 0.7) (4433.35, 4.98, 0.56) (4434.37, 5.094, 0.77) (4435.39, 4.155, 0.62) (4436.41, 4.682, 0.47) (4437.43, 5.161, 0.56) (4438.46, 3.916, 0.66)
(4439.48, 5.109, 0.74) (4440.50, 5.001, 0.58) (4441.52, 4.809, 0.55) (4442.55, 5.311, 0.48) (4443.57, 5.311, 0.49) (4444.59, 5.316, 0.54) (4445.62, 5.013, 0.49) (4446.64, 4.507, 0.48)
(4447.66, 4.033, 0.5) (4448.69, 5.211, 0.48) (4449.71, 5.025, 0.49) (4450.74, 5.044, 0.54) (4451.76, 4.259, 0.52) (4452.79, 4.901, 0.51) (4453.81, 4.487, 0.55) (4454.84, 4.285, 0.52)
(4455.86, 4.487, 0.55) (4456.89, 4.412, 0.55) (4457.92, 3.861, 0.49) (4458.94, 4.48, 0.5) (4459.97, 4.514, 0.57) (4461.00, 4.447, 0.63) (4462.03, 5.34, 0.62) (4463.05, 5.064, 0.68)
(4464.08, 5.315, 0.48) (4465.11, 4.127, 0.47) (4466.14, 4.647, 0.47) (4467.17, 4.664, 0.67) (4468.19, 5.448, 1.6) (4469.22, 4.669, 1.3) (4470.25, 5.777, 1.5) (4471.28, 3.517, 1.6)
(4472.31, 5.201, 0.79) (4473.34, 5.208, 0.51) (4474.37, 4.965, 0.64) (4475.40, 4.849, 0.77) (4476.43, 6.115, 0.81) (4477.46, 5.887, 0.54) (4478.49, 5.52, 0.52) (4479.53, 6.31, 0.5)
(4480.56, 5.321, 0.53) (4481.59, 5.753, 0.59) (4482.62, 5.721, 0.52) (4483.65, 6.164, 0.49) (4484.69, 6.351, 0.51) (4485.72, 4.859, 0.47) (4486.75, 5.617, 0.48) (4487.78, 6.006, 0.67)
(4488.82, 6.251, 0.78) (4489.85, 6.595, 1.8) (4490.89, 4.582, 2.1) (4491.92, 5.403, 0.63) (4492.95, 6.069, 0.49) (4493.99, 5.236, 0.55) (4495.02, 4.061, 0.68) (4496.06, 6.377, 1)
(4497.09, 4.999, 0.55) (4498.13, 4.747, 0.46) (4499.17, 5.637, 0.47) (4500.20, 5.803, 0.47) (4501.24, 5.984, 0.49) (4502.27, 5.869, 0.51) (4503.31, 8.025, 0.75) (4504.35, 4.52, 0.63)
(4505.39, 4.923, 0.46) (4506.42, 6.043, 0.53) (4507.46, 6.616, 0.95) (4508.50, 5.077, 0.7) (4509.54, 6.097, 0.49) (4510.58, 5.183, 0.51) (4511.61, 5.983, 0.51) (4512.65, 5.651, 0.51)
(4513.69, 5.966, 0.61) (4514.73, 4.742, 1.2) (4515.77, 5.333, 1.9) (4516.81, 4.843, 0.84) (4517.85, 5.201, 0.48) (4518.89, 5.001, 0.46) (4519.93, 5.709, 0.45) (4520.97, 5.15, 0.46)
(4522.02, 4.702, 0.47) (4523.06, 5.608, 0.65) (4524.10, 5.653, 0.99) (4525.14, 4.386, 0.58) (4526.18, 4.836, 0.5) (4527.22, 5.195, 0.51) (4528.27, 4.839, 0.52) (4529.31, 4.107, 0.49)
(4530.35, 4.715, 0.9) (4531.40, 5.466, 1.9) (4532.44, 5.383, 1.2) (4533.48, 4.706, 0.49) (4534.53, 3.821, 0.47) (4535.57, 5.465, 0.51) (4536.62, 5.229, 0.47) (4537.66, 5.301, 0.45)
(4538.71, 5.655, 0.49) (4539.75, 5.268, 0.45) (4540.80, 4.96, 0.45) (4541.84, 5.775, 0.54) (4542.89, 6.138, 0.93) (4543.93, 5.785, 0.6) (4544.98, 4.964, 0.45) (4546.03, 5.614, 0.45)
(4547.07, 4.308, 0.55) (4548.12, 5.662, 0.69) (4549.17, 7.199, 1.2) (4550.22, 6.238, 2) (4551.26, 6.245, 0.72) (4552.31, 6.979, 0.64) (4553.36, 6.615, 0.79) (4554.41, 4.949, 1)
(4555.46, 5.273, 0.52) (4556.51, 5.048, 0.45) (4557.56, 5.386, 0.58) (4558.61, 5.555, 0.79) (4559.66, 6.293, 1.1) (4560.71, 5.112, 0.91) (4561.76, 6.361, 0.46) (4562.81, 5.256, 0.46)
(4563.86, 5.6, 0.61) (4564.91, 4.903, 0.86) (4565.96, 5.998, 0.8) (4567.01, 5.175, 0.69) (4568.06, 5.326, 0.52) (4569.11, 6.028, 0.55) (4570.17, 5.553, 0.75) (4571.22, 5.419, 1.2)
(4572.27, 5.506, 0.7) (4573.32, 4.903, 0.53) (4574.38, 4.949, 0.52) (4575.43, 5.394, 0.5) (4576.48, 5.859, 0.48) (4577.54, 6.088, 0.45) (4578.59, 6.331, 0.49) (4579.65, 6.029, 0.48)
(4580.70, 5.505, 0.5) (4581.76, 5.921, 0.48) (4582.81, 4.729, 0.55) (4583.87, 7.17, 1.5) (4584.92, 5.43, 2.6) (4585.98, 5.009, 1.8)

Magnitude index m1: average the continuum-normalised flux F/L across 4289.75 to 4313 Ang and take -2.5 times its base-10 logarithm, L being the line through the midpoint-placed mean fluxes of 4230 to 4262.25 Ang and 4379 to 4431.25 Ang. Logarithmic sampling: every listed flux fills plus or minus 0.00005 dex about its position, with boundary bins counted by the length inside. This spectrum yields 0.22 mag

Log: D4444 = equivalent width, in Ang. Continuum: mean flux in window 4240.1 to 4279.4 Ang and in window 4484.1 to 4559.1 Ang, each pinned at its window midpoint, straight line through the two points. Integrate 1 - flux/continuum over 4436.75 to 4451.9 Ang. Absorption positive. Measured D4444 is 0.55 Ang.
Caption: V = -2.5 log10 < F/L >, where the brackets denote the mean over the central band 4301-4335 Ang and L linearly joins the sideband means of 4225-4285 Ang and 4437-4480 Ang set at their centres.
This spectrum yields 0.09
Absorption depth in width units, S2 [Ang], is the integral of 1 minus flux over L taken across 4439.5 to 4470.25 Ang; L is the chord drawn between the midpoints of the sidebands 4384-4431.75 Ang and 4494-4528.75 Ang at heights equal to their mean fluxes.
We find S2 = 1.6 Ang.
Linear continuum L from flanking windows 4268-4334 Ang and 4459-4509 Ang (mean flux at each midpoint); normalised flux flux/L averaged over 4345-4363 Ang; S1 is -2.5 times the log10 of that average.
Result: 0.034 mag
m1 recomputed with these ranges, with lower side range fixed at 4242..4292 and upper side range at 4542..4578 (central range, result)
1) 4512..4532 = 0.064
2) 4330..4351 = 0.062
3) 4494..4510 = -0.063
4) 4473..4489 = -0.094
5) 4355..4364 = 0.087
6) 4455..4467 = 0.111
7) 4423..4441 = 0.027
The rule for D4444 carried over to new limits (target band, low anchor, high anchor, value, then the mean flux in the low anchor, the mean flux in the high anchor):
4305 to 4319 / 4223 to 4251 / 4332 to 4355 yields 1.7 Ang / 3.96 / 4.25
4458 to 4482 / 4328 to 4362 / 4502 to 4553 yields -0.1 Ang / 4.22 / 5.43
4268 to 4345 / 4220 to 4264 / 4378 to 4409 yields 6.9 Ang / 4.06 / 4.58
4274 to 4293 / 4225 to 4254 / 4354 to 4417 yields 2.1 Ang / 4.15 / 4.6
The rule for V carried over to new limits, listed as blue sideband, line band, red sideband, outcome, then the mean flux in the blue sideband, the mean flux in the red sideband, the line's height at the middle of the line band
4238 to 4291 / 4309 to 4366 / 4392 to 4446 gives 0.05 mag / 4.03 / 4.9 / 4.44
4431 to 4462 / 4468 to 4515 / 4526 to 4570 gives -0.11 mag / 4.73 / 5.45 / 5.05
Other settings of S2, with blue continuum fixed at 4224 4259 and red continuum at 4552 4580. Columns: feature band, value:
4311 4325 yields 0.66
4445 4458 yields 1.21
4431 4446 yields 0.33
